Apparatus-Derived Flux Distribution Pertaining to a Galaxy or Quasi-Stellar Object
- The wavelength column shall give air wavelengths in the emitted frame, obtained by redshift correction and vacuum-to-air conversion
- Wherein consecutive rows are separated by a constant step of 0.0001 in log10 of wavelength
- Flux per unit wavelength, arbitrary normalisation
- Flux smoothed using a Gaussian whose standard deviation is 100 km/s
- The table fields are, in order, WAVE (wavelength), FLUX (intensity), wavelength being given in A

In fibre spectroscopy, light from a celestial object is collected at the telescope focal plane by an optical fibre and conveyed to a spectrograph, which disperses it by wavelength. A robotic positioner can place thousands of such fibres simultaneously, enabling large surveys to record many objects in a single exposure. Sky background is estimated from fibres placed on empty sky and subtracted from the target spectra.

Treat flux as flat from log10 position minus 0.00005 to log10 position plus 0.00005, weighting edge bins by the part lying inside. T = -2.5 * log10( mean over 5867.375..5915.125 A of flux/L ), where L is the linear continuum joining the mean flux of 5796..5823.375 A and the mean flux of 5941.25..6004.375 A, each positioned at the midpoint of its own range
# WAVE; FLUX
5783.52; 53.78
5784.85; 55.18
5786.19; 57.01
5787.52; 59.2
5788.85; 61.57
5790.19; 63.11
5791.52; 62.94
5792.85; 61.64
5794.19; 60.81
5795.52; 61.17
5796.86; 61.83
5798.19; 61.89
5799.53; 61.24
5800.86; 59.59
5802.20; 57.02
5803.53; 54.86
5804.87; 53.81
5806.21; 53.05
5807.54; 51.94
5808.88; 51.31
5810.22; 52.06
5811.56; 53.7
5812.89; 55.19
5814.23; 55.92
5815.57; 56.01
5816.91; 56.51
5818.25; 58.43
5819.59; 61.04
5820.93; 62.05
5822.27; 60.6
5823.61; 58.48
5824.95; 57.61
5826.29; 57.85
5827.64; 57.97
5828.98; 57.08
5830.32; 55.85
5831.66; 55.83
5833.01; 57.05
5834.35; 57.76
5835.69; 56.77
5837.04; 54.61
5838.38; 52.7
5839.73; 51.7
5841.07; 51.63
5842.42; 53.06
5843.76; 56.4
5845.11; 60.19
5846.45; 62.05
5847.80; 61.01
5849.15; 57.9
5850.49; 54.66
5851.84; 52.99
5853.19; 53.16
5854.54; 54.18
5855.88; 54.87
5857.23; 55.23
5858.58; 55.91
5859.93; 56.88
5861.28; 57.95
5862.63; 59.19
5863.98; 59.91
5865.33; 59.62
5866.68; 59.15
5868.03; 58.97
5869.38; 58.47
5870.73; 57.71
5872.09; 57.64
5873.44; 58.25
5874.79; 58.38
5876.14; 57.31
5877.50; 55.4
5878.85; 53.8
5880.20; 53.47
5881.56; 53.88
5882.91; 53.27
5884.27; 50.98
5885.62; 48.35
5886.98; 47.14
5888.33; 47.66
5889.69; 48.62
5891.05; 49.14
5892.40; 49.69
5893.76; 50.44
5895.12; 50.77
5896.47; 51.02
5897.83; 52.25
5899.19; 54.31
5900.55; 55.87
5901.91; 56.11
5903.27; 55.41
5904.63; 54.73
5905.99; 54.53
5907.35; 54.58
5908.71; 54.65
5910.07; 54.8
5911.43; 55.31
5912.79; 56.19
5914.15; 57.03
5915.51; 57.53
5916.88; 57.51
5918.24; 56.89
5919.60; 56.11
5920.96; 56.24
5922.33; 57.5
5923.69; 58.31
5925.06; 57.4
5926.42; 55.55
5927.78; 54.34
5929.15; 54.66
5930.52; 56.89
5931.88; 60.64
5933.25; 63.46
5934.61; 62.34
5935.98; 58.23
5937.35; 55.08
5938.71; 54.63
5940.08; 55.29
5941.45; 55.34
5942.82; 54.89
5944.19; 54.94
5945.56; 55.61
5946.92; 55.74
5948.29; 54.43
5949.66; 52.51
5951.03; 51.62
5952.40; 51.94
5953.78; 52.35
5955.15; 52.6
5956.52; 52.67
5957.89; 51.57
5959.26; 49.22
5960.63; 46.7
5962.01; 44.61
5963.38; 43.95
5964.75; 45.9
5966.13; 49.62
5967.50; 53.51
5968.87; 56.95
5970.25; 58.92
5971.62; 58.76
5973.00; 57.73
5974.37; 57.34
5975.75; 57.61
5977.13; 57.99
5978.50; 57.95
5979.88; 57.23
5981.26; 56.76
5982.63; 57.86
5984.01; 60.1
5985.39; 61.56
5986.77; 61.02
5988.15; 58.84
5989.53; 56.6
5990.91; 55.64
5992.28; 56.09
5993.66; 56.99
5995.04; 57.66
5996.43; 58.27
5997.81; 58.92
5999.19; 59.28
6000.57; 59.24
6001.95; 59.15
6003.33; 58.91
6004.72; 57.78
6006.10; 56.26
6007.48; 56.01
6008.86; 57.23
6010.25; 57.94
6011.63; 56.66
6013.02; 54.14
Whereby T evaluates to 0.04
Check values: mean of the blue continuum 57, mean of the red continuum 55.3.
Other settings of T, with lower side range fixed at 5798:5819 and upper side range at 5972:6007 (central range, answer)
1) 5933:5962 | 0.07 mag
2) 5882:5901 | 0.12 mag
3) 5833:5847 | 0.01 mag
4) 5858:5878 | -0.03 mag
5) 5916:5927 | 0.00 mag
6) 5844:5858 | -0.01 mag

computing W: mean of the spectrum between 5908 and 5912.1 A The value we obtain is 54.9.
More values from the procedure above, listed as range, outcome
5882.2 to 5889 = 49.5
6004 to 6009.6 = 56.8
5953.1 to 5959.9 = 51.7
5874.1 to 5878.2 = 57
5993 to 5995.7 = 57.3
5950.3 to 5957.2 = 52.2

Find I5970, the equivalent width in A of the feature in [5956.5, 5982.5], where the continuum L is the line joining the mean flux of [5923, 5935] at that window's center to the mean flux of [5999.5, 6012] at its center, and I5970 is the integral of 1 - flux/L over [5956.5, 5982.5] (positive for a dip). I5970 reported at 2.0 A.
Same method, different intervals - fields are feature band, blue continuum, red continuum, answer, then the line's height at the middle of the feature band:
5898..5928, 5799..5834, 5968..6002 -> 0.82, 57.5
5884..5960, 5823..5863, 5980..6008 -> 3.82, 57.2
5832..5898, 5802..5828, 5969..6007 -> 2.18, 56.8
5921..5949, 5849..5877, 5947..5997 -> -0.61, 55.5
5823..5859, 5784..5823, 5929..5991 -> 0.75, 57.3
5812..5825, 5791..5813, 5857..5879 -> -0.16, 57.4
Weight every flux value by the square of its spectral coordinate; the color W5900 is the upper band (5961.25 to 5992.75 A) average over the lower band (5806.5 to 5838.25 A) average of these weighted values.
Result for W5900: 1.04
